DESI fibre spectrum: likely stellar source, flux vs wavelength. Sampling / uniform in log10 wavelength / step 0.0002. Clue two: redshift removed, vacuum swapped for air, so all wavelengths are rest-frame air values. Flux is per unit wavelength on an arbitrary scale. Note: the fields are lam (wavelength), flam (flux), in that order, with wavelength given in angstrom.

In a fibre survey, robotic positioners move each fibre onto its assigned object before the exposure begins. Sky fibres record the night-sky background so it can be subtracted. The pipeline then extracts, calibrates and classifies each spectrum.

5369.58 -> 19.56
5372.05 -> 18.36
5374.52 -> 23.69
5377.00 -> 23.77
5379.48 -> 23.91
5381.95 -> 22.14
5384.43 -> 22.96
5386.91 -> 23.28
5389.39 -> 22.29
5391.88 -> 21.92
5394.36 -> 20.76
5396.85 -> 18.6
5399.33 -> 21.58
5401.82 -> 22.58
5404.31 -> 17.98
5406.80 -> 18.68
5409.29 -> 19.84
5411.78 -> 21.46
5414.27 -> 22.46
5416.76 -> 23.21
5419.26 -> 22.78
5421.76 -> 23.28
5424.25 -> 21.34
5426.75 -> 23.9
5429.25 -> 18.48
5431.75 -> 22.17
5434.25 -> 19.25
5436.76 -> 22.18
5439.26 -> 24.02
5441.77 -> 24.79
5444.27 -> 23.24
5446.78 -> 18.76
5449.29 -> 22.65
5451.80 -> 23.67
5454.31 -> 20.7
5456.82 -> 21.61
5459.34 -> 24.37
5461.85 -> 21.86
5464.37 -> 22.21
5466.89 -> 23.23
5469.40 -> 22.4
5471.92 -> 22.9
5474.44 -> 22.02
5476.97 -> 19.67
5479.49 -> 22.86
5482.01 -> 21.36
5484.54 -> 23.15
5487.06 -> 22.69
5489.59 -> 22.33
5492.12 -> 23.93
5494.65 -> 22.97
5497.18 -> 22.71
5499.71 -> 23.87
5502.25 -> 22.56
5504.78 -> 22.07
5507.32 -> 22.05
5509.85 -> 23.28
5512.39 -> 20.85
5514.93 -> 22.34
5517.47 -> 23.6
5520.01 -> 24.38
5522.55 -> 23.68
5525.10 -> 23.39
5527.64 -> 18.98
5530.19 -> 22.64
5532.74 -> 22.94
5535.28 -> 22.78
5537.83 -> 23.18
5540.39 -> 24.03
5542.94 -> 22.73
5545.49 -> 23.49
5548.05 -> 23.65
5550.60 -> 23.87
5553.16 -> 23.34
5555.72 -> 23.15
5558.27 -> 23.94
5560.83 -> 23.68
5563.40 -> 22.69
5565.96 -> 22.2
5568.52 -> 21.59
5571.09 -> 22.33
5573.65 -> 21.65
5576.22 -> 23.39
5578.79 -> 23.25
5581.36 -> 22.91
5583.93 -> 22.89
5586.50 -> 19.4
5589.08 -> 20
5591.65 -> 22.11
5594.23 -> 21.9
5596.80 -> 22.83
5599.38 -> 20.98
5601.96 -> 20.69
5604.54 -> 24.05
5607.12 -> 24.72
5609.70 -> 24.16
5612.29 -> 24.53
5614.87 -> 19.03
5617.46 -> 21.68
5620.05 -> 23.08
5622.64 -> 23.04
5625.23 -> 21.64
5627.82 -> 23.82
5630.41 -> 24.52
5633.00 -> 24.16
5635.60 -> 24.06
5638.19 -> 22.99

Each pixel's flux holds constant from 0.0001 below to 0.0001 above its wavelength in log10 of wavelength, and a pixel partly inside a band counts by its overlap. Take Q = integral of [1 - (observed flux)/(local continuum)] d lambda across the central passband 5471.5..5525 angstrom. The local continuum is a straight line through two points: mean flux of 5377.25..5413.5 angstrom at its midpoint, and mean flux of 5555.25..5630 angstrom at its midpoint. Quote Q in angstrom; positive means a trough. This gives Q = -1.7 angstrom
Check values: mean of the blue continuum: 21.4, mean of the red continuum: 22.5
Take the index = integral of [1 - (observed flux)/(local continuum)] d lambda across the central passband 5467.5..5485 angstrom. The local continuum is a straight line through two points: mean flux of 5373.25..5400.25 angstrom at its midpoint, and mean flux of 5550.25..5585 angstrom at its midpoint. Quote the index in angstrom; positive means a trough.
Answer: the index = 0.4 angstrom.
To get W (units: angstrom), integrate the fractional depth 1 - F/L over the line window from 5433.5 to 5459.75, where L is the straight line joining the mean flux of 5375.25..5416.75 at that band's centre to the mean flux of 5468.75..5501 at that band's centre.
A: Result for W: -0.2 angstrom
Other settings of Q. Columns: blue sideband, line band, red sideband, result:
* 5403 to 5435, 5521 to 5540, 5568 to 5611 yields -0.61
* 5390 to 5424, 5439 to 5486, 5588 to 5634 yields -1.71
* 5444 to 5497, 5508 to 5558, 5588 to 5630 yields -1.35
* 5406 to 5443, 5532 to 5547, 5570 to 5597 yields -0.83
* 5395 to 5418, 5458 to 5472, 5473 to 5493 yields -0.61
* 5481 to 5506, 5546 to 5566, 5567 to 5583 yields -0.71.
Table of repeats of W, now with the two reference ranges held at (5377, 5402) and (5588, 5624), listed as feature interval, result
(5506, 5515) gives 0.1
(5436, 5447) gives -0.4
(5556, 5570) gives -0.3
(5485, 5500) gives -0.6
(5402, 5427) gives 0.7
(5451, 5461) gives -0.2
